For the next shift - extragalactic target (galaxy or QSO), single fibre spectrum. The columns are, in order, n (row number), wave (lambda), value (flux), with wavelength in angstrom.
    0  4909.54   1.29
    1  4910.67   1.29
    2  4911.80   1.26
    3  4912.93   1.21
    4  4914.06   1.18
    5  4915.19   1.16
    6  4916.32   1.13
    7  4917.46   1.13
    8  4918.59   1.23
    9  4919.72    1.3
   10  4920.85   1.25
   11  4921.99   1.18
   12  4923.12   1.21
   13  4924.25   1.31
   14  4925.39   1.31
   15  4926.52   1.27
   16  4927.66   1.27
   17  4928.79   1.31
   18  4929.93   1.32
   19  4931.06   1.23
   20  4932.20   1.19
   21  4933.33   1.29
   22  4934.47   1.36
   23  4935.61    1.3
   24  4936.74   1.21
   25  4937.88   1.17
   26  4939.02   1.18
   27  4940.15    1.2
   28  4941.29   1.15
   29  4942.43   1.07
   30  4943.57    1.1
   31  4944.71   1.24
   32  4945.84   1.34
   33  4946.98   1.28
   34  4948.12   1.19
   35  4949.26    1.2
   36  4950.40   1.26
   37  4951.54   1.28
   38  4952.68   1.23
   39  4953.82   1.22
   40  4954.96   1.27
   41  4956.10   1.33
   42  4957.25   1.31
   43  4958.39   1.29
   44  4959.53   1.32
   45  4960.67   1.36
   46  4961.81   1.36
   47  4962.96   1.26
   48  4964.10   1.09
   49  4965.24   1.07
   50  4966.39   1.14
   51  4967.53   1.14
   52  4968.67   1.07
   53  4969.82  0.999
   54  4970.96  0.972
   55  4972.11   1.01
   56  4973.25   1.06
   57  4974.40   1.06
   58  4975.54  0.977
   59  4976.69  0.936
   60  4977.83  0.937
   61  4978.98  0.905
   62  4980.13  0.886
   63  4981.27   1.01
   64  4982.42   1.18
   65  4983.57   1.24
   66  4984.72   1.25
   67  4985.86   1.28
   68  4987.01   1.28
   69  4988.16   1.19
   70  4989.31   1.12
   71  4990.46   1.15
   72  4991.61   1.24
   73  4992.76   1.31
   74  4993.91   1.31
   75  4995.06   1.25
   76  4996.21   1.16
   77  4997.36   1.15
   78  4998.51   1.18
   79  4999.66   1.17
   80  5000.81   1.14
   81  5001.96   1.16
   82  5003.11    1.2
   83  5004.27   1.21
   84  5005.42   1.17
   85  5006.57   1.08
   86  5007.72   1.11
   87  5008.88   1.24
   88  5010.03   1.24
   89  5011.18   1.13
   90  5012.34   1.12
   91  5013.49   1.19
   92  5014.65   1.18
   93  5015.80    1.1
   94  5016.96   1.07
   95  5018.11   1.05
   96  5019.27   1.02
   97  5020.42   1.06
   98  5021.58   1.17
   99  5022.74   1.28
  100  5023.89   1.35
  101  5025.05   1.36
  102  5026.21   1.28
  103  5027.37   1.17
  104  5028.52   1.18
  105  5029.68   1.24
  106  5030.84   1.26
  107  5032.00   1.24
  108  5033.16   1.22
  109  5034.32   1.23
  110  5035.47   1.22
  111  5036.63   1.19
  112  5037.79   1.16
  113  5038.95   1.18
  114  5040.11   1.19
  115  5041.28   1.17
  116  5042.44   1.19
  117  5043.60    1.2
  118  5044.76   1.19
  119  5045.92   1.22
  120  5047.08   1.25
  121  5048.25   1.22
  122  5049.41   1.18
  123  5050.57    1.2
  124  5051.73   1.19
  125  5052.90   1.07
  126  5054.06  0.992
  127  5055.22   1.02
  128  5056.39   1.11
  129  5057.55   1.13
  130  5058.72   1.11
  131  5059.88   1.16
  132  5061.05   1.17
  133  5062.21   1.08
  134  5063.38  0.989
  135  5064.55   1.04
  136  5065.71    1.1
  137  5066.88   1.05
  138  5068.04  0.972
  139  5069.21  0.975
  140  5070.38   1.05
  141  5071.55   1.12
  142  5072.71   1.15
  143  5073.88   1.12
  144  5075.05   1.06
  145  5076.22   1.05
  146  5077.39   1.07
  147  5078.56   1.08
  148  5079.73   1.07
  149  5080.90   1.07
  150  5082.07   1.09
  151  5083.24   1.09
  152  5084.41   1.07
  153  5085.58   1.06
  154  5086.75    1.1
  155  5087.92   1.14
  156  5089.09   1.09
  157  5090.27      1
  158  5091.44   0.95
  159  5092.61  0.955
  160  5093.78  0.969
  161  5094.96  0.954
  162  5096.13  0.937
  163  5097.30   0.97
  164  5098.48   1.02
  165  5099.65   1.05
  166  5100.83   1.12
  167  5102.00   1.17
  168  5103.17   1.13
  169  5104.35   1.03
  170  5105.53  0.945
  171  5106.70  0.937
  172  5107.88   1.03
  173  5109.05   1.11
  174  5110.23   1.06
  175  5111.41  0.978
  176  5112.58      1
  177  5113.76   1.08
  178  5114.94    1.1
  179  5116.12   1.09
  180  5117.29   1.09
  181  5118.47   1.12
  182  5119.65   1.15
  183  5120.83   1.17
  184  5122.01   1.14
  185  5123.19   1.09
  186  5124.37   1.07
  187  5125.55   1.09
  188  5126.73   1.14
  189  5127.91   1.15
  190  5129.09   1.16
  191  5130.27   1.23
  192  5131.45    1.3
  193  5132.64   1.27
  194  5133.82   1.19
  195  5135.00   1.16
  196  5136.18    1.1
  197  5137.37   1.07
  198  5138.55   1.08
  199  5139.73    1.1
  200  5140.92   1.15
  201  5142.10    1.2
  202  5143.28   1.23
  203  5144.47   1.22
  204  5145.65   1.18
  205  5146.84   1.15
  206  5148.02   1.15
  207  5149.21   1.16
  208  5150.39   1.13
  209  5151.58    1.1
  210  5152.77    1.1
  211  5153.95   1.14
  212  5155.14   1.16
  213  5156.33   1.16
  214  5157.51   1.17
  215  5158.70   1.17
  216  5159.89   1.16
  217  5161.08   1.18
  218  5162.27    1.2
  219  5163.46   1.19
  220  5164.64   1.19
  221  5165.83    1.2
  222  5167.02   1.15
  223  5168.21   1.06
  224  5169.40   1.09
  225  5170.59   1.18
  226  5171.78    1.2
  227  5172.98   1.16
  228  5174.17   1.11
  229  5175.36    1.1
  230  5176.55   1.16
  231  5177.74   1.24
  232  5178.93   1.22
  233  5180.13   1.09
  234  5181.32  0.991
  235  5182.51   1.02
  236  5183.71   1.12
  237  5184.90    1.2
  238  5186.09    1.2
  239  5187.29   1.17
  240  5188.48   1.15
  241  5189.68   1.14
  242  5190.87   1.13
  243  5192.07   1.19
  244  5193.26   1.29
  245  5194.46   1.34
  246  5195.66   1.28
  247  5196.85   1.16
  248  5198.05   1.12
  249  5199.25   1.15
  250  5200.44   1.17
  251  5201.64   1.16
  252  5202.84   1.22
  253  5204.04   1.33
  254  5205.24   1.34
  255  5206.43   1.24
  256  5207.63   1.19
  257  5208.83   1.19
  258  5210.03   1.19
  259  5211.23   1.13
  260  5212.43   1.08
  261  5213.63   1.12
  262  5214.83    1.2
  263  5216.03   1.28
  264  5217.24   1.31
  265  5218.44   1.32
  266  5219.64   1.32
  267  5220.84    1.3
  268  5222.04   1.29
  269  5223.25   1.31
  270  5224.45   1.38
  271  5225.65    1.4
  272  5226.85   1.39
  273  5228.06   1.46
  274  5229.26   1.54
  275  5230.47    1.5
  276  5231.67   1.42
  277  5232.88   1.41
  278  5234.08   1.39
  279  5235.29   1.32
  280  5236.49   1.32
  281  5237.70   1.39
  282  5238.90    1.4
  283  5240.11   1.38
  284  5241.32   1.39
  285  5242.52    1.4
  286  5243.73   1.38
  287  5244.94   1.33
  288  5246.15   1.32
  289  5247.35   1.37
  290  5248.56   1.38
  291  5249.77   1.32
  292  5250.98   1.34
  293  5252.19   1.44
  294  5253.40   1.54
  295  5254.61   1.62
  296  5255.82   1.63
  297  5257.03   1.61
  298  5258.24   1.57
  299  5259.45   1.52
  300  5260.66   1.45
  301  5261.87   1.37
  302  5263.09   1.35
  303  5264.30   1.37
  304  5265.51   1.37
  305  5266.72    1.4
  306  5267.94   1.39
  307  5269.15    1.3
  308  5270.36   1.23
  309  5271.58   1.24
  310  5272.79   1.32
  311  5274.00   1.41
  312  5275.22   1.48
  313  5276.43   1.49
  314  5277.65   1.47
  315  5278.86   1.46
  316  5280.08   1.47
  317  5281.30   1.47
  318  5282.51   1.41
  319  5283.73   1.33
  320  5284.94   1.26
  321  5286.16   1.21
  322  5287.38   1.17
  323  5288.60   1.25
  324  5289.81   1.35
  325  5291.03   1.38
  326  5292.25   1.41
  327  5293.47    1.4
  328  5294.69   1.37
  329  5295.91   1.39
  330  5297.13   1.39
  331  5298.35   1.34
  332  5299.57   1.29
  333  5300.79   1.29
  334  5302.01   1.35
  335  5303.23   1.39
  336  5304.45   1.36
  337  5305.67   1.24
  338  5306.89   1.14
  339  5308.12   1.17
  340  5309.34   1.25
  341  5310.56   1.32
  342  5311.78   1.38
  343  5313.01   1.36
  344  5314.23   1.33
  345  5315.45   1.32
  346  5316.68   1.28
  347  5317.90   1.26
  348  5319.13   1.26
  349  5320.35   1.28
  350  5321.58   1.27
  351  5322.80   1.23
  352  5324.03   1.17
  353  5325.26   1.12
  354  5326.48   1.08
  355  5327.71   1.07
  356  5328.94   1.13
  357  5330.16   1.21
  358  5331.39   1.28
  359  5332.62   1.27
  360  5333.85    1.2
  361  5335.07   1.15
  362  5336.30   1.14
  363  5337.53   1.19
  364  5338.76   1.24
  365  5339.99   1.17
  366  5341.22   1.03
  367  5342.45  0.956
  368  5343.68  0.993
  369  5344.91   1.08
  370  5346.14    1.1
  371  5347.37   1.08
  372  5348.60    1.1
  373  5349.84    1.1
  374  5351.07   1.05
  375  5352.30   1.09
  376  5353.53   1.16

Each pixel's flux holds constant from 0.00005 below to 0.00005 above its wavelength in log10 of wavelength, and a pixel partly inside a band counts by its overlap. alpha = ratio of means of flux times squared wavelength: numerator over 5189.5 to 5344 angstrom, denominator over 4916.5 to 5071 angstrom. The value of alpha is 1.24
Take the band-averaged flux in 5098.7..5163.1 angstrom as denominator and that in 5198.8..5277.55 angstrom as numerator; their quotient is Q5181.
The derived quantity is 1.2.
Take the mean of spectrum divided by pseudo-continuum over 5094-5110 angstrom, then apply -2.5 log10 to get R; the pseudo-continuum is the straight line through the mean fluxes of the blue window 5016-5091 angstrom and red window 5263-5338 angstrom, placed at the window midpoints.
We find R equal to 0.13 mag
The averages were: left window 1.13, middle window 1.03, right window 1.3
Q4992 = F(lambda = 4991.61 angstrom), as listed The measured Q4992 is 1.24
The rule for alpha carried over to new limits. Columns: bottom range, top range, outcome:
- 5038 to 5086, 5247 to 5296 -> 1.37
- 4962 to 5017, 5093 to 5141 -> 1.01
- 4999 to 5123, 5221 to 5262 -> 1.37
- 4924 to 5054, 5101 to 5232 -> 1.06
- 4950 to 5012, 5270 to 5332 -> 1.27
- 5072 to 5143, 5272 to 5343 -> 1.27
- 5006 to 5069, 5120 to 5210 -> 1.06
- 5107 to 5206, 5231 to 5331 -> 1.22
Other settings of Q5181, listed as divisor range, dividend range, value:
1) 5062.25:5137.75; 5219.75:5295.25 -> 1.29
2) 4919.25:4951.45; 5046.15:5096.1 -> 0.87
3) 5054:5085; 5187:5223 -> 1.13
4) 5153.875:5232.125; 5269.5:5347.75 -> 1.04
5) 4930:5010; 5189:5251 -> 1.10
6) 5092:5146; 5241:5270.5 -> 1.29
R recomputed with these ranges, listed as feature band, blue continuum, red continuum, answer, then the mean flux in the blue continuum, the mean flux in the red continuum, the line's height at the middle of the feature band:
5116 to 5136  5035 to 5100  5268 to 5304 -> 0.01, 1.09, 1.36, 1.16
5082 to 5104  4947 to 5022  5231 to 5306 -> 0.19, 1.16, 1.38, 1.24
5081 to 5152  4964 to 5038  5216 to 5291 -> 0.15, 1.15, 1.39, 1.26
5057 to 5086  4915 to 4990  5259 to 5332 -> 0.15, 1.19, 1.32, 1.23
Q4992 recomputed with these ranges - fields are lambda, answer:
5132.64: 1.27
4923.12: 1.21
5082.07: 1.09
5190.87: 1.13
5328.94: 1.13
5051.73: 1.19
